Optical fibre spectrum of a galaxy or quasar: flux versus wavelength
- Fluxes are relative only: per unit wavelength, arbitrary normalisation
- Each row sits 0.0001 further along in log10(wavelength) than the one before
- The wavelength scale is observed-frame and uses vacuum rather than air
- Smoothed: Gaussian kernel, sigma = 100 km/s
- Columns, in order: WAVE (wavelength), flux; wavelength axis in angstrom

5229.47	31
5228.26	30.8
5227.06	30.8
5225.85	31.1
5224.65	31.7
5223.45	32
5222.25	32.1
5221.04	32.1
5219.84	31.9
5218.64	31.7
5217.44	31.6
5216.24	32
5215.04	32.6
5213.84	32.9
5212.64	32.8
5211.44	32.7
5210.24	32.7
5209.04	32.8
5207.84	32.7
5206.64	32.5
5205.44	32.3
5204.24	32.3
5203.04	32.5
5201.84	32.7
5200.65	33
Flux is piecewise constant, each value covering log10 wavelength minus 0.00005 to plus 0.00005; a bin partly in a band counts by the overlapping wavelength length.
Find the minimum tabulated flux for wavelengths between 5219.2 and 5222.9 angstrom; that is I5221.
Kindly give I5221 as 31.9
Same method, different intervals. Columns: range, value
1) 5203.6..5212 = 32.3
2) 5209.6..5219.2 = 31.6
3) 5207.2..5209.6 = 32.7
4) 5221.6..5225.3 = 31.7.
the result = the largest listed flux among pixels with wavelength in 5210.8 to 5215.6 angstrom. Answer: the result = 32.9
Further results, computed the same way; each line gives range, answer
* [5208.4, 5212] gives 32.8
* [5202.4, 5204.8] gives 32.5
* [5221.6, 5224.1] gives 32.1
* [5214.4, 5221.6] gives 32.6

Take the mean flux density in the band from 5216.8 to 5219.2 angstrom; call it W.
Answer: 31.7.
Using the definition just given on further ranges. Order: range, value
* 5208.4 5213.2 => 32.7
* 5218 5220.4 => 31.8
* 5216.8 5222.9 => 31.9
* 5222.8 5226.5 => 31.6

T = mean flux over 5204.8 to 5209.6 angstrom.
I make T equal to 32.5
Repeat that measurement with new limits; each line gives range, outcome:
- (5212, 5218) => 32.4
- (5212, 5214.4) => 32.9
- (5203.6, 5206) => 32.3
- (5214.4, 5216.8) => 32.3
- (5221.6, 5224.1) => 32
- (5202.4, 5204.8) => 32.4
